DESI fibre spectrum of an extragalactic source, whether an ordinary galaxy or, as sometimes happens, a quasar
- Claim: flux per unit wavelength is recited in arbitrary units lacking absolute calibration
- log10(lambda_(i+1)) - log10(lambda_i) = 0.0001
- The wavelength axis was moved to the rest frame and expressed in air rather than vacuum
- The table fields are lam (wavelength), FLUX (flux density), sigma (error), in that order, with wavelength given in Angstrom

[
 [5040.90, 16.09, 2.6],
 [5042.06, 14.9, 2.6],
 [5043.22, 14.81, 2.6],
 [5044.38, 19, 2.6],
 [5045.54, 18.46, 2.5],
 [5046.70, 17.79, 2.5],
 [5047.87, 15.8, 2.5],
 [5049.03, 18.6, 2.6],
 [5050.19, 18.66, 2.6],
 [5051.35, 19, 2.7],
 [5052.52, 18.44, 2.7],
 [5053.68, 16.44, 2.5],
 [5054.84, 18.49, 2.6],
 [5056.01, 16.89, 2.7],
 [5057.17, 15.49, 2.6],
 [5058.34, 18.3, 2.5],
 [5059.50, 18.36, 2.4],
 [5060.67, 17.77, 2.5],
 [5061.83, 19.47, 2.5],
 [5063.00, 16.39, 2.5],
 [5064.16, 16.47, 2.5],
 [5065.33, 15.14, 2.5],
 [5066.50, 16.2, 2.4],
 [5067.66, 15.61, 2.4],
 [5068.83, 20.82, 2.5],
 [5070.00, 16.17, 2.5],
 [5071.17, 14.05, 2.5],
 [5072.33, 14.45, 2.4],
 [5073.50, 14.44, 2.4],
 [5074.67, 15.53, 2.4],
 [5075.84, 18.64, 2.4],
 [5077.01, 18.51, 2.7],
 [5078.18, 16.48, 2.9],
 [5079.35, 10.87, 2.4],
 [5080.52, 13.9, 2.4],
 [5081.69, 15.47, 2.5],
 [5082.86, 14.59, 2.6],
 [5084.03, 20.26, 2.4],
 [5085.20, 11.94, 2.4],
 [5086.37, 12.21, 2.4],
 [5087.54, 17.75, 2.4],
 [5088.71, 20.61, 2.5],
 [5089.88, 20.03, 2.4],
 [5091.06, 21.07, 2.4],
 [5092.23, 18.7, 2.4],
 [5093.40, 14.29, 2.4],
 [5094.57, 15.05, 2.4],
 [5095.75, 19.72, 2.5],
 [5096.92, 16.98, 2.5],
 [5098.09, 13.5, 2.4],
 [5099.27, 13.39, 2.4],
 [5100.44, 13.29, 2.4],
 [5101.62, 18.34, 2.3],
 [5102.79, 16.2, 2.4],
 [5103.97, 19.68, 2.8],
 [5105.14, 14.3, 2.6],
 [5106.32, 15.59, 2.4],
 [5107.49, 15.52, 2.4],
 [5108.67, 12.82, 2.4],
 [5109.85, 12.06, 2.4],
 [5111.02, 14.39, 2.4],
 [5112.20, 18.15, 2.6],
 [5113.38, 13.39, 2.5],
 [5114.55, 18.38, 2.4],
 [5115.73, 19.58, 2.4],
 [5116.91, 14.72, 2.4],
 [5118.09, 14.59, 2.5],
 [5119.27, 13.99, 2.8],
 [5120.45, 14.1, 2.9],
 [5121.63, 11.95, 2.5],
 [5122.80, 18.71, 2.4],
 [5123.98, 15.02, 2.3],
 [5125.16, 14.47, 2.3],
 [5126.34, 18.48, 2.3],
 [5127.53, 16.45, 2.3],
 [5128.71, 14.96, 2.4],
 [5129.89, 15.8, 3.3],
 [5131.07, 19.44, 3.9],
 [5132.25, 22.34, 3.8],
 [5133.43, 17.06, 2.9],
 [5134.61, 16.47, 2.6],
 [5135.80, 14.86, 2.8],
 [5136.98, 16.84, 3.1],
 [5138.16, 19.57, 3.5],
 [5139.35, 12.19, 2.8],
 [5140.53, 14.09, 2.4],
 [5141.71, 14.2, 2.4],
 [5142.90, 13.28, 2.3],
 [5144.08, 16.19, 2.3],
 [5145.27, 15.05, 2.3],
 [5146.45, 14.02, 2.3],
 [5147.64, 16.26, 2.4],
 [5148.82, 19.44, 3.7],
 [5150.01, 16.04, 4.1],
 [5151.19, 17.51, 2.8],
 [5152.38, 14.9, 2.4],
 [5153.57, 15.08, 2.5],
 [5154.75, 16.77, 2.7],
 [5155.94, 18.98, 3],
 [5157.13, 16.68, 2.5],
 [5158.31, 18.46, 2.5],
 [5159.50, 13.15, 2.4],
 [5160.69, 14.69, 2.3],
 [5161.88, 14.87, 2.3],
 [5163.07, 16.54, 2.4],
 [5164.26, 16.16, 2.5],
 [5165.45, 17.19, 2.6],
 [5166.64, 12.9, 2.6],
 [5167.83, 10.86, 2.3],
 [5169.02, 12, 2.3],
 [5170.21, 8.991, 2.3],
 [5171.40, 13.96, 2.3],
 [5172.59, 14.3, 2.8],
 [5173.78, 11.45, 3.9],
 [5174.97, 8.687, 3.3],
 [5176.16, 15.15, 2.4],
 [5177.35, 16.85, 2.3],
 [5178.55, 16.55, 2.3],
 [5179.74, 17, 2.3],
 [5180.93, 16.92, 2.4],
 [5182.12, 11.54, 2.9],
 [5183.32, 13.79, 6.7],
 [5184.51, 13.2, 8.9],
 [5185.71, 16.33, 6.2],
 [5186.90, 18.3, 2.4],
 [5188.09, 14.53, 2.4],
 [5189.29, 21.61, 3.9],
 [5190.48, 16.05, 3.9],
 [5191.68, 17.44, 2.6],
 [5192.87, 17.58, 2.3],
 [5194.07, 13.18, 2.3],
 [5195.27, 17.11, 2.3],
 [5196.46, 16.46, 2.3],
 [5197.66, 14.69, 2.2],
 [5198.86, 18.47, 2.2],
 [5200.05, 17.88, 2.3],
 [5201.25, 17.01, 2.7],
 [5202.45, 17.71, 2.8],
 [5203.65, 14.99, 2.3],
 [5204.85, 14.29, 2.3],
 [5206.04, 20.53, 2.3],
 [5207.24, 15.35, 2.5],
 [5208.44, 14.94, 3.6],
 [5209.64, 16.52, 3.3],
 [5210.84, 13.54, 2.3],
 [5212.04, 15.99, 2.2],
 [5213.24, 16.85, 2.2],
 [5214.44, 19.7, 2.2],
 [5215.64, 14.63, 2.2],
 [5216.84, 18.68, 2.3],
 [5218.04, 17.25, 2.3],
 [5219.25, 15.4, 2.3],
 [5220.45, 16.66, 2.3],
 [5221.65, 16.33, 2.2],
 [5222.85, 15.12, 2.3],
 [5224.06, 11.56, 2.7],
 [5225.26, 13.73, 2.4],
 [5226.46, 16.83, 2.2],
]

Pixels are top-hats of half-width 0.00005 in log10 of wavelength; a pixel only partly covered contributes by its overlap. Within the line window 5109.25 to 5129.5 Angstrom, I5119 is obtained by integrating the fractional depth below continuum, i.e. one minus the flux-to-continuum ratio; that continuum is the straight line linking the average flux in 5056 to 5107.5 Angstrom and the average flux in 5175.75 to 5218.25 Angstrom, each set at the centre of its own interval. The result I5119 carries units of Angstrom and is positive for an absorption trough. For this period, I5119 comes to 1.1 Angstrom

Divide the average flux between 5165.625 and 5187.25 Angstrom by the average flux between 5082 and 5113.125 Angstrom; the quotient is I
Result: 0.9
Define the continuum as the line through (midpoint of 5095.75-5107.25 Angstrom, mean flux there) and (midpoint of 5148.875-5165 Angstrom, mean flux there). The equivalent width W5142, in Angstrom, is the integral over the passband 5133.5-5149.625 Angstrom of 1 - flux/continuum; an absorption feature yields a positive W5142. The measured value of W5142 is 0.5 Angstrom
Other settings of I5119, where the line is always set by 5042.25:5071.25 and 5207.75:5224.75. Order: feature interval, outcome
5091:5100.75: 0.54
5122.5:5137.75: -0.28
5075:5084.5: 0.61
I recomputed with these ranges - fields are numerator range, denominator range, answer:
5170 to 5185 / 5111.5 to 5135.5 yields 0.85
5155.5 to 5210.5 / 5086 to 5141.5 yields 0.95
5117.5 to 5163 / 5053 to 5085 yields 0.97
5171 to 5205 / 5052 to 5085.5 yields 0.95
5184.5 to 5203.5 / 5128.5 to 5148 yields 1.05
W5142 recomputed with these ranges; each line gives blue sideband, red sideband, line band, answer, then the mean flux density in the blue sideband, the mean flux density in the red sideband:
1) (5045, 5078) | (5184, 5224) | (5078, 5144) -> 3.8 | 17.1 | 16.4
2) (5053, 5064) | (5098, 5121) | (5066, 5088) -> 1.4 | 17.5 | 15.3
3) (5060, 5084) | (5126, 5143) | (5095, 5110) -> 0.7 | 16.1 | 16.5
